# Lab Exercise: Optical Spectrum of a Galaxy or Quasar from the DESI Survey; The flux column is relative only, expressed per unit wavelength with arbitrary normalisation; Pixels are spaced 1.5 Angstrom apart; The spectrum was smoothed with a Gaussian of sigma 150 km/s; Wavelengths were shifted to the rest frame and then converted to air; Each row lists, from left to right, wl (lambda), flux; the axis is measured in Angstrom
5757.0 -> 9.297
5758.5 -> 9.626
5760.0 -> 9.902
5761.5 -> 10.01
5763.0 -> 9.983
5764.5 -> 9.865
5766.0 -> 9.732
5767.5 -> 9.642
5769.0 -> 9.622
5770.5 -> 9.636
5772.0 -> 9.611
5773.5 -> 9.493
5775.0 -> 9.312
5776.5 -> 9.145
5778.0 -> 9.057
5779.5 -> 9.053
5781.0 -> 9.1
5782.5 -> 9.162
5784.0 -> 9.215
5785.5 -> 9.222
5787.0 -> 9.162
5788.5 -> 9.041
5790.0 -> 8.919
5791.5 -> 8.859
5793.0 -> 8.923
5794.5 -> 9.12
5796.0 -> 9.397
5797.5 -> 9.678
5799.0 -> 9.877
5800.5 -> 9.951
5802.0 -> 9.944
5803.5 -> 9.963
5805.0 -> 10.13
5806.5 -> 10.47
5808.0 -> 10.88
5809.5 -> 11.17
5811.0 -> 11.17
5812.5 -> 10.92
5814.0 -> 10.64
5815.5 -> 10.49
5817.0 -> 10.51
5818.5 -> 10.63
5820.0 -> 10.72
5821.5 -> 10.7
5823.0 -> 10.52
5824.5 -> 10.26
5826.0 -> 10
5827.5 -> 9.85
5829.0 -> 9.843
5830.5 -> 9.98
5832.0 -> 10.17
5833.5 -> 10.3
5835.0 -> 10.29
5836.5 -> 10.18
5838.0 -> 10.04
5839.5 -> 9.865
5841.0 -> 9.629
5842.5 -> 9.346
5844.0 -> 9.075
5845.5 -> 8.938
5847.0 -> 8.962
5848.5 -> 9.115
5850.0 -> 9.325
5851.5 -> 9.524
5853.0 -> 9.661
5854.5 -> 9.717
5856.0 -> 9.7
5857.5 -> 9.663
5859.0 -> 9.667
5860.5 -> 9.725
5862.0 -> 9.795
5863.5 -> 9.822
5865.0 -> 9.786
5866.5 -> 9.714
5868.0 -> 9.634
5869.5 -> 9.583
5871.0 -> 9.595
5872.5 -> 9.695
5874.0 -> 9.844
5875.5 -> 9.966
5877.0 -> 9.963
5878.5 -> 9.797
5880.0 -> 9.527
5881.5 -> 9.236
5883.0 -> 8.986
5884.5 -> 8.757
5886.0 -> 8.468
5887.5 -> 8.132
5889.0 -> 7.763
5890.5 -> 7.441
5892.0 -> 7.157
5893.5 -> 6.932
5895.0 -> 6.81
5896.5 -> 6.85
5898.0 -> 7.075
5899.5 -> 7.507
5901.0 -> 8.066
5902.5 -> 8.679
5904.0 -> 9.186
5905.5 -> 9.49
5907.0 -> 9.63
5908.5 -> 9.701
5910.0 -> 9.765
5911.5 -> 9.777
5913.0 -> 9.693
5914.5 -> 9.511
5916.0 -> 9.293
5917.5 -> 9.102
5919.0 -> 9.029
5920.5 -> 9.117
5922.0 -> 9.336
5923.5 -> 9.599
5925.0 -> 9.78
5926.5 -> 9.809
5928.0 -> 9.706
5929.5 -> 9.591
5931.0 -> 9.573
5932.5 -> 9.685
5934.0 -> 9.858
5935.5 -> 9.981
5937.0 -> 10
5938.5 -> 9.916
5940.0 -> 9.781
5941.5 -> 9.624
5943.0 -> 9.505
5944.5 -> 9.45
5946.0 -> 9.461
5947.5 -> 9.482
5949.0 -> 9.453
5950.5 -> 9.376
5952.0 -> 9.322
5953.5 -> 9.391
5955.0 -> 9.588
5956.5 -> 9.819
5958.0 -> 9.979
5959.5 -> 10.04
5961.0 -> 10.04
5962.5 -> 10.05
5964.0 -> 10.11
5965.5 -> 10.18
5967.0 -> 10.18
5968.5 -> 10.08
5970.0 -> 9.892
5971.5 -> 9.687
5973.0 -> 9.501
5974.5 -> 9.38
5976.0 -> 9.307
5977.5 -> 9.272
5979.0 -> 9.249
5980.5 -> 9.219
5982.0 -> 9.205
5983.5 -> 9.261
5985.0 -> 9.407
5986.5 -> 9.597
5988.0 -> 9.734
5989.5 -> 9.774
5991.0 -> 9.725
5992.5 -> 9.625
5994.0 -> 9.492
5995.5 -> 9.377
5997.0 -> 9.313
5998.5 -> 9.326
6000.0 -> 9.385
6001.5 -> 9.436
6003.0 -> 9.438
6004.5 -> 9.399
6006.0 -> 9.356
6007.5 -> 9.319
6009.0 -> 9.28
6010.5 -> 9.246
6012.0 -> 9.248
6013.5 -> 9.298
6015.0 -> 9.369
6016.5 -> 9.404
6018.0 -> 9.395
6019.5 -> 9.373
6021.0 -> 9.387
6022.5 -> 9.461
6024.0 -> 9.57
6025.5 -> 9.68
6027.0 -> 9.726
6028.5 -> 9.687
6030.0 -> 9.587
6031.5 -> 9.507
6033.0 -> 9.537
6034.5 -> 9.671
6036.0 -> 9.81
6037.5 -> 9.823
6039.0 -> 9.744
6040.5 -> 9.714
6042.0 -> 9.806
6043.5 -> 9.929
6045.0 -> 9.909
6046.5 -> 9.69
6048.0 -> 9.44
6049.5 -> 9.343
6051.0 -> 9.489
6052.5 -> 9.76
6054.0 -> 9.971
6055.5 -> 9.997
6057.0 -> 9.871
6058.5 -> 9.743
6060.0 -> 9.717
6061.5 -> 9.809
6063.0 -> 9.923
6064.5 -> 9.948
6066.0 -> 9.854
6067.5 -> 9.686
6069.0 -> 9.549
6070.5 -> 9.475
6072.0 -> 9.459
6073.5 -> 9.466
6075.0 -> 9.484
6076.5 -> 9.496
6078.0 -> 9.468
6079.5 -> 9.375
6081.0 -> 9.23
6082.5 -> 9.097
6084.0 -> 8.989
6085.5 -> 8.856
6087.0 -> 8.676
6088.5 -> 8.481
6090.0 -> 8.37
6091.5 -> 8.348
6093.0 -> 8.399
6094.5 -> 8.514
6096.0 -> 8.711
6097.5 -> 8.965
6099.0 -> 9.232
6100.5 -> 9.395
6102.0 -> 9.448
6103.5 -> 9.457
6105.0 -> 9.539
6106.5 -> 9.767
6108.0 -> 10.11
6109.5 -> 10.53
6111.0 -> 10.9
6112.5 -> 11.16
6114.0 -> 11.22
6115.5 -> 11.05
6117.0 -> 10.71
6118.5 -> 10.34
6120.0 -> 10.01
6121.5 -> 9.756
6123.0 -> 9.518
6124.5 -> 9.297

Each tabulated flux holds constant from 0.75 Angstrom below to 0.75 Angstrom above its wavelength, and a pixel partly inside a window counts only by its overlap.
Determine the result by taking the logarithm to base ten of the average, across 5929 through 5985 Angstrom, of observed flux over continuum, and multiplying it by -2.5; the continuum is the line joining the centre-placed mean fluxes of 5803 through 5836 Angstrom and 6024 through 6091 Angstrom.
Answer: 0.03 mag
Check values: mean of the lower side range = 10.4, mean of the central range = 9.66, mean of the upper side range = 9.54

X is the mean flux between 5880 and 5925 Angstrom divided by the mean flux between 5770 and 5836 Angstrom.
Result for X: 0.88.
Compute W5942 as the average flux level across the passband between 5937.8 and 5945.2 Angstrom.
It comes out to 9.65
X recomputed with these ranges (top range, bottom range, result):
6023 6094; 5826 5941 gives 1.02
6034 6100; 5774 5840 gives 0.95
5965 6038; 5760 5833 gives 0.97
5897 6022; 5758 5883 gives 0.97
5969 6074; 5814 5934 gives 1.02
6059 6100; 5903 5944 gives 0.96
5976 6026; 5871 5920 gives 1.07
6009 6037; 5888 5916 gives 1.13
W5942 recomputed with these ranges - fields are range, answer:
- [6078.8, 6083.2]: 9.23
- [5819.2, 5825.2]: 10.6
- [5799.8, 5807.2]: 10.1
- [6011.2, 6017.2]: 9.33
